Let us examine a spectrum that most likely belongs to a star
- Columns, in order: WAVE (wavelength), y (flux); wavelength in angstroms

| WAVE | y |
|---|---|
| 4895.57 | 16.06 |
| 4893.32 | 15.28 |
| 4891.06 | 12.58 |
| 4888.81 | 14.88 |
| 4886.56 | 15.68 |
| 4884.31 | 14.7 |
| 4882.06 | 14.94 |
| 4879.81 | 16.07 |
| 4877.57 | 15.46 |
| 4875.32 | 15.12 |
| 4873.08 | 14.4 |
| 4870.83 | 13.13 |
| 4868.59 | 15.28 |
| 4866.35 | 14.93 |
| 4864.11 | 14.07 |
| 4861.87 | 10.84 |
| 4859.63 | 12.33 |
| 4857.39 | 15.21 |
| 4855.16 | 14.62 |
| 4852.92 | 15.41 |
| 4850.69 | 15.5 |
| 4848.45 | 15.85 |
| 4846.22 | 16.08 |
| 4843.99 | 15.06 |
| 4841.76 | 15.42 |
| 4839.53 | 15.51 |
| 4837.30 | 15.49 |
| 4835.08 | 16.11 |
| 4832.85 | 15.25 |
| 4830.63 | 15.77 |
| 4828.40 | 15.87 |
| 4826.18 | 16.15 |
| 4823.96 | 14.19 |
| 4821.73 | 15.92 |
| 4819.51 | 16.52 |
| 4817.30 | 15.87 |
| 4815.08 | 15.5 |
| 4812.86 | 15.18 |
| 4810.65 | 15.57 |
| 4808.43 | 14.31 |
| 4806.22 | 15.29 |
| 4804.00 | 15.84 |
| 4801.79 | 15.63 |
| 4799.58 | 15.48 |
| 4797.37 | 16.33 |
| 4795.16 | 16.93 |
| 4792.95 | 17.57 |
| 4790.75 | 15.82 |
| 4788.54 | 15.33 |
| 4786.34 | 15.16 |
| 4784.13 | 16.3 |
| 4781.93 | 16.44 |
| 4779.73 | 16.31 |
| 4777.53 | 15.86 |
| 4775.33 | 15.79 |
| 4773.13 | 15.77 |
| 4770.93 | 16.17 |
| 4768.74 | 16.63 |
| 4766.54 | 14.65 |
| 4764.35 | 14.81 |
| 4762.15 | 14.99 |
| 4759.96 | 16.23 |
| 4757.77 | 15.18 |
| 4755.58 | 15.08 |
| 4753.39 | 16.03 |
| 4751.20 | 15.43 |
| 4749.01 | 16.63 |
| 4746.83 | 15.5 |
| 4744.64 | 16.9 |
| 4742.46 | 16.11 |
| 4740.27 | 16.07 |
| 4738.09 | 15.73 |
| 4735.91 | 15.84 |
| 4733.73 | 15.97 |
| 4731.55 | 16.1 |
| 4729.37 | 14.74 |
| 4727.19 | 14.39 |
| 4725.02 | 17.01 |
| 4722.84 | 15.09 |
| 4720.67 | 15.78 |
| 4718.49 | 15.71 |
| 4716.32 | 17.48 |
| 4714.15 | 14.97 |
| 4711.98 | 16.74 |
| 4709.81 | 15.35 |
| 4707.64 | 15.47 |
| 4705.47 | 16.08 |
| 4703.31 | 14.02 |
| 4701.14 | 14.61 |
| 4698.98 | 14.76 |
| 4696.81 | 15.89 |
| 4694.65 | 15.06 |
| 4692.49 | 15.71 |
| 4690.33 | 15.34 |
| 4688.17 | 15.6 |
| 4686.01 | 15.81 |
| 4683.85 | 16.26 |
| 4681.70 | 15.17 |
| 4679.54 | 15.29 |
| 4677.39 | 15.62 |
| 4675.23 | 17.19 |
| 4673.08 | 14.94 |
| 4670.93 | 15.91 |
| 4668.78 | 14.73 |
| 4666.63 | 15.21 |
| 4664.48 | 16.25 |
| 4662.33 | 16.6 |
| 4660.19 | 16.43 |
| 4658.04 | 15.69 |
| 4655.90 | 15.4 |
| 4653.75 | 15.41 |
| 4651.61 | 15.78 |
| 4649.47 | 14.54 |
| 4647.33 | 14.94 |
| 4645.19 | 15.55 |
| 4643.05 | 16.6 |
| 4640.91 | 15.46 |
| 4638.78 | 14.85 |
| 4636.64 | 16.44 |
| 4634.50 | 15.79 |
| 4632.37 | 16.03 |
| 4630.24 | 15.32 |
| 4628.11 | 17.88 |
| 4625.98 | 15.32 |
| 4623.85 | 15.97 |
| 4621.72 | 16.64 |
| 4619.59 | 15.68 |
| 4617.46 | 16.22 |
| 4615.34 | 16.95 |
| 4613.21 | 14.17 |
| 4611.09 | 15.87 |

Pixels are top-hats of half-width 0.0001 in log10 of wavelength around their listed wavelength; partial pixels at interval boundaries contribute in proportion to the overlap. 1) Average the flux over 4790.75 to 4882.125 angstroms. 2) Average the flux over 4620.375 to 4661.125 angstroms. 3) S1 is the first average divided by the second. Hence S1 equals 0.97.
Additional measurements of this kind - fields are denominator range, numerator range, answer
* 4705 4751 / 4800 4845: 0.98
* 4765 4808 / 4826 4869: 0.94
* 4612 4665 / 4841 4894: 0.93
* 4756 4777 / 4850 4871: 0.91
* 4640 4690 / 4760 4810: 1.01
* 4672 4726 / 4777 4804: 1.03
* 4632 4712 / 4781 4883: 0.98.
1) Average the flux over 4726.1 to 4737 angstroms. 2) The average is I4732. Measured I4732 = 15.4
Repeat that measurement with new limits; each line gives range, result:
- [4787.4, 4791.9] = 15.6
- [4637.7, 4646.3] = 15.6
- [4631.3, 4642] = 15.7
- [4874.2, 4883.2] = 15.4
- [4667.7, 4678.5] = 15.7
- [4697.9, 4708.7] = 15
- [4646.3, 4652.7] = 15.1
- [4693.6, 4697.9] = 15.5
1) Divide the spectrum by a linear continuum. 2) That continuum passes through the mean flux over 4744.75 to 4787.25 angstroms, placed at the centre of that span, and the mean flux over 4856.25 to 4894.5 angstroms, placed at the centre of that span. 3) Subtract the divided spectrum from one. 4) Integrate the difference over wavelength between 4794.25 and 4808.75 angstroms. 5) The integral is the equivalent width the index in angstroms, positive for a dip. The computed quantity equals -0.4 angstroms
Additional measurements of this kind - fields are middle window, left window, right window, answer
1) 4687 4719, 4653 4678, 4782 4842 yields 0.52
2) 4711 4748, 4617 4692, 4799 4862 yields -0.77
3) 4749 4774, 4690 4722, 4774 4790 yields 0.31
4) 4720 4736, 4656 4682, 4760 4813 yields 0.17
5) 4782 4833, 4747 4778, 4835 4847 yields -0.49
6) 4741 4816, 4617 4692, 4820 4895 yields -2.53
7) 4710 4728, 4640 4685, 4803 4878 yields -0.48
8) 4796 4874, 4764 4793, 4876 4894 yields 1.20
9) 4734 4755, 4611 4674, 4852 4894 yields -1.14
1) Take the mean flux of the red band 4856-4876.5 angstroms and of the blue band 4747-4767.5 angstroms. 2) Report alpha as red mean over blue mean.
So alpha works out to 0.9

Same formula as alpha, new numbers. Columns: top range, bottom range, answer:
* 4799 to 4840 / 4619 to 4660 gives 0.99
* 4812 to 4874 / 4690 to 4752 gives 0.96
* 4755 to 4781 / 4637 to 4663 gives 1.00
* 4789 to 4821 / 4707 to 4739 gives 1.00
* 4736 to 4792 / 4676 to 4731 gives 1.02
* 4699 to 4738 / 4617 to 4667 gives 0.98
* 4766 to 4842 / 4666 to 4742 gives 1.01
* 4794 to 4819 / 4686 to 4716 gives 1.01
